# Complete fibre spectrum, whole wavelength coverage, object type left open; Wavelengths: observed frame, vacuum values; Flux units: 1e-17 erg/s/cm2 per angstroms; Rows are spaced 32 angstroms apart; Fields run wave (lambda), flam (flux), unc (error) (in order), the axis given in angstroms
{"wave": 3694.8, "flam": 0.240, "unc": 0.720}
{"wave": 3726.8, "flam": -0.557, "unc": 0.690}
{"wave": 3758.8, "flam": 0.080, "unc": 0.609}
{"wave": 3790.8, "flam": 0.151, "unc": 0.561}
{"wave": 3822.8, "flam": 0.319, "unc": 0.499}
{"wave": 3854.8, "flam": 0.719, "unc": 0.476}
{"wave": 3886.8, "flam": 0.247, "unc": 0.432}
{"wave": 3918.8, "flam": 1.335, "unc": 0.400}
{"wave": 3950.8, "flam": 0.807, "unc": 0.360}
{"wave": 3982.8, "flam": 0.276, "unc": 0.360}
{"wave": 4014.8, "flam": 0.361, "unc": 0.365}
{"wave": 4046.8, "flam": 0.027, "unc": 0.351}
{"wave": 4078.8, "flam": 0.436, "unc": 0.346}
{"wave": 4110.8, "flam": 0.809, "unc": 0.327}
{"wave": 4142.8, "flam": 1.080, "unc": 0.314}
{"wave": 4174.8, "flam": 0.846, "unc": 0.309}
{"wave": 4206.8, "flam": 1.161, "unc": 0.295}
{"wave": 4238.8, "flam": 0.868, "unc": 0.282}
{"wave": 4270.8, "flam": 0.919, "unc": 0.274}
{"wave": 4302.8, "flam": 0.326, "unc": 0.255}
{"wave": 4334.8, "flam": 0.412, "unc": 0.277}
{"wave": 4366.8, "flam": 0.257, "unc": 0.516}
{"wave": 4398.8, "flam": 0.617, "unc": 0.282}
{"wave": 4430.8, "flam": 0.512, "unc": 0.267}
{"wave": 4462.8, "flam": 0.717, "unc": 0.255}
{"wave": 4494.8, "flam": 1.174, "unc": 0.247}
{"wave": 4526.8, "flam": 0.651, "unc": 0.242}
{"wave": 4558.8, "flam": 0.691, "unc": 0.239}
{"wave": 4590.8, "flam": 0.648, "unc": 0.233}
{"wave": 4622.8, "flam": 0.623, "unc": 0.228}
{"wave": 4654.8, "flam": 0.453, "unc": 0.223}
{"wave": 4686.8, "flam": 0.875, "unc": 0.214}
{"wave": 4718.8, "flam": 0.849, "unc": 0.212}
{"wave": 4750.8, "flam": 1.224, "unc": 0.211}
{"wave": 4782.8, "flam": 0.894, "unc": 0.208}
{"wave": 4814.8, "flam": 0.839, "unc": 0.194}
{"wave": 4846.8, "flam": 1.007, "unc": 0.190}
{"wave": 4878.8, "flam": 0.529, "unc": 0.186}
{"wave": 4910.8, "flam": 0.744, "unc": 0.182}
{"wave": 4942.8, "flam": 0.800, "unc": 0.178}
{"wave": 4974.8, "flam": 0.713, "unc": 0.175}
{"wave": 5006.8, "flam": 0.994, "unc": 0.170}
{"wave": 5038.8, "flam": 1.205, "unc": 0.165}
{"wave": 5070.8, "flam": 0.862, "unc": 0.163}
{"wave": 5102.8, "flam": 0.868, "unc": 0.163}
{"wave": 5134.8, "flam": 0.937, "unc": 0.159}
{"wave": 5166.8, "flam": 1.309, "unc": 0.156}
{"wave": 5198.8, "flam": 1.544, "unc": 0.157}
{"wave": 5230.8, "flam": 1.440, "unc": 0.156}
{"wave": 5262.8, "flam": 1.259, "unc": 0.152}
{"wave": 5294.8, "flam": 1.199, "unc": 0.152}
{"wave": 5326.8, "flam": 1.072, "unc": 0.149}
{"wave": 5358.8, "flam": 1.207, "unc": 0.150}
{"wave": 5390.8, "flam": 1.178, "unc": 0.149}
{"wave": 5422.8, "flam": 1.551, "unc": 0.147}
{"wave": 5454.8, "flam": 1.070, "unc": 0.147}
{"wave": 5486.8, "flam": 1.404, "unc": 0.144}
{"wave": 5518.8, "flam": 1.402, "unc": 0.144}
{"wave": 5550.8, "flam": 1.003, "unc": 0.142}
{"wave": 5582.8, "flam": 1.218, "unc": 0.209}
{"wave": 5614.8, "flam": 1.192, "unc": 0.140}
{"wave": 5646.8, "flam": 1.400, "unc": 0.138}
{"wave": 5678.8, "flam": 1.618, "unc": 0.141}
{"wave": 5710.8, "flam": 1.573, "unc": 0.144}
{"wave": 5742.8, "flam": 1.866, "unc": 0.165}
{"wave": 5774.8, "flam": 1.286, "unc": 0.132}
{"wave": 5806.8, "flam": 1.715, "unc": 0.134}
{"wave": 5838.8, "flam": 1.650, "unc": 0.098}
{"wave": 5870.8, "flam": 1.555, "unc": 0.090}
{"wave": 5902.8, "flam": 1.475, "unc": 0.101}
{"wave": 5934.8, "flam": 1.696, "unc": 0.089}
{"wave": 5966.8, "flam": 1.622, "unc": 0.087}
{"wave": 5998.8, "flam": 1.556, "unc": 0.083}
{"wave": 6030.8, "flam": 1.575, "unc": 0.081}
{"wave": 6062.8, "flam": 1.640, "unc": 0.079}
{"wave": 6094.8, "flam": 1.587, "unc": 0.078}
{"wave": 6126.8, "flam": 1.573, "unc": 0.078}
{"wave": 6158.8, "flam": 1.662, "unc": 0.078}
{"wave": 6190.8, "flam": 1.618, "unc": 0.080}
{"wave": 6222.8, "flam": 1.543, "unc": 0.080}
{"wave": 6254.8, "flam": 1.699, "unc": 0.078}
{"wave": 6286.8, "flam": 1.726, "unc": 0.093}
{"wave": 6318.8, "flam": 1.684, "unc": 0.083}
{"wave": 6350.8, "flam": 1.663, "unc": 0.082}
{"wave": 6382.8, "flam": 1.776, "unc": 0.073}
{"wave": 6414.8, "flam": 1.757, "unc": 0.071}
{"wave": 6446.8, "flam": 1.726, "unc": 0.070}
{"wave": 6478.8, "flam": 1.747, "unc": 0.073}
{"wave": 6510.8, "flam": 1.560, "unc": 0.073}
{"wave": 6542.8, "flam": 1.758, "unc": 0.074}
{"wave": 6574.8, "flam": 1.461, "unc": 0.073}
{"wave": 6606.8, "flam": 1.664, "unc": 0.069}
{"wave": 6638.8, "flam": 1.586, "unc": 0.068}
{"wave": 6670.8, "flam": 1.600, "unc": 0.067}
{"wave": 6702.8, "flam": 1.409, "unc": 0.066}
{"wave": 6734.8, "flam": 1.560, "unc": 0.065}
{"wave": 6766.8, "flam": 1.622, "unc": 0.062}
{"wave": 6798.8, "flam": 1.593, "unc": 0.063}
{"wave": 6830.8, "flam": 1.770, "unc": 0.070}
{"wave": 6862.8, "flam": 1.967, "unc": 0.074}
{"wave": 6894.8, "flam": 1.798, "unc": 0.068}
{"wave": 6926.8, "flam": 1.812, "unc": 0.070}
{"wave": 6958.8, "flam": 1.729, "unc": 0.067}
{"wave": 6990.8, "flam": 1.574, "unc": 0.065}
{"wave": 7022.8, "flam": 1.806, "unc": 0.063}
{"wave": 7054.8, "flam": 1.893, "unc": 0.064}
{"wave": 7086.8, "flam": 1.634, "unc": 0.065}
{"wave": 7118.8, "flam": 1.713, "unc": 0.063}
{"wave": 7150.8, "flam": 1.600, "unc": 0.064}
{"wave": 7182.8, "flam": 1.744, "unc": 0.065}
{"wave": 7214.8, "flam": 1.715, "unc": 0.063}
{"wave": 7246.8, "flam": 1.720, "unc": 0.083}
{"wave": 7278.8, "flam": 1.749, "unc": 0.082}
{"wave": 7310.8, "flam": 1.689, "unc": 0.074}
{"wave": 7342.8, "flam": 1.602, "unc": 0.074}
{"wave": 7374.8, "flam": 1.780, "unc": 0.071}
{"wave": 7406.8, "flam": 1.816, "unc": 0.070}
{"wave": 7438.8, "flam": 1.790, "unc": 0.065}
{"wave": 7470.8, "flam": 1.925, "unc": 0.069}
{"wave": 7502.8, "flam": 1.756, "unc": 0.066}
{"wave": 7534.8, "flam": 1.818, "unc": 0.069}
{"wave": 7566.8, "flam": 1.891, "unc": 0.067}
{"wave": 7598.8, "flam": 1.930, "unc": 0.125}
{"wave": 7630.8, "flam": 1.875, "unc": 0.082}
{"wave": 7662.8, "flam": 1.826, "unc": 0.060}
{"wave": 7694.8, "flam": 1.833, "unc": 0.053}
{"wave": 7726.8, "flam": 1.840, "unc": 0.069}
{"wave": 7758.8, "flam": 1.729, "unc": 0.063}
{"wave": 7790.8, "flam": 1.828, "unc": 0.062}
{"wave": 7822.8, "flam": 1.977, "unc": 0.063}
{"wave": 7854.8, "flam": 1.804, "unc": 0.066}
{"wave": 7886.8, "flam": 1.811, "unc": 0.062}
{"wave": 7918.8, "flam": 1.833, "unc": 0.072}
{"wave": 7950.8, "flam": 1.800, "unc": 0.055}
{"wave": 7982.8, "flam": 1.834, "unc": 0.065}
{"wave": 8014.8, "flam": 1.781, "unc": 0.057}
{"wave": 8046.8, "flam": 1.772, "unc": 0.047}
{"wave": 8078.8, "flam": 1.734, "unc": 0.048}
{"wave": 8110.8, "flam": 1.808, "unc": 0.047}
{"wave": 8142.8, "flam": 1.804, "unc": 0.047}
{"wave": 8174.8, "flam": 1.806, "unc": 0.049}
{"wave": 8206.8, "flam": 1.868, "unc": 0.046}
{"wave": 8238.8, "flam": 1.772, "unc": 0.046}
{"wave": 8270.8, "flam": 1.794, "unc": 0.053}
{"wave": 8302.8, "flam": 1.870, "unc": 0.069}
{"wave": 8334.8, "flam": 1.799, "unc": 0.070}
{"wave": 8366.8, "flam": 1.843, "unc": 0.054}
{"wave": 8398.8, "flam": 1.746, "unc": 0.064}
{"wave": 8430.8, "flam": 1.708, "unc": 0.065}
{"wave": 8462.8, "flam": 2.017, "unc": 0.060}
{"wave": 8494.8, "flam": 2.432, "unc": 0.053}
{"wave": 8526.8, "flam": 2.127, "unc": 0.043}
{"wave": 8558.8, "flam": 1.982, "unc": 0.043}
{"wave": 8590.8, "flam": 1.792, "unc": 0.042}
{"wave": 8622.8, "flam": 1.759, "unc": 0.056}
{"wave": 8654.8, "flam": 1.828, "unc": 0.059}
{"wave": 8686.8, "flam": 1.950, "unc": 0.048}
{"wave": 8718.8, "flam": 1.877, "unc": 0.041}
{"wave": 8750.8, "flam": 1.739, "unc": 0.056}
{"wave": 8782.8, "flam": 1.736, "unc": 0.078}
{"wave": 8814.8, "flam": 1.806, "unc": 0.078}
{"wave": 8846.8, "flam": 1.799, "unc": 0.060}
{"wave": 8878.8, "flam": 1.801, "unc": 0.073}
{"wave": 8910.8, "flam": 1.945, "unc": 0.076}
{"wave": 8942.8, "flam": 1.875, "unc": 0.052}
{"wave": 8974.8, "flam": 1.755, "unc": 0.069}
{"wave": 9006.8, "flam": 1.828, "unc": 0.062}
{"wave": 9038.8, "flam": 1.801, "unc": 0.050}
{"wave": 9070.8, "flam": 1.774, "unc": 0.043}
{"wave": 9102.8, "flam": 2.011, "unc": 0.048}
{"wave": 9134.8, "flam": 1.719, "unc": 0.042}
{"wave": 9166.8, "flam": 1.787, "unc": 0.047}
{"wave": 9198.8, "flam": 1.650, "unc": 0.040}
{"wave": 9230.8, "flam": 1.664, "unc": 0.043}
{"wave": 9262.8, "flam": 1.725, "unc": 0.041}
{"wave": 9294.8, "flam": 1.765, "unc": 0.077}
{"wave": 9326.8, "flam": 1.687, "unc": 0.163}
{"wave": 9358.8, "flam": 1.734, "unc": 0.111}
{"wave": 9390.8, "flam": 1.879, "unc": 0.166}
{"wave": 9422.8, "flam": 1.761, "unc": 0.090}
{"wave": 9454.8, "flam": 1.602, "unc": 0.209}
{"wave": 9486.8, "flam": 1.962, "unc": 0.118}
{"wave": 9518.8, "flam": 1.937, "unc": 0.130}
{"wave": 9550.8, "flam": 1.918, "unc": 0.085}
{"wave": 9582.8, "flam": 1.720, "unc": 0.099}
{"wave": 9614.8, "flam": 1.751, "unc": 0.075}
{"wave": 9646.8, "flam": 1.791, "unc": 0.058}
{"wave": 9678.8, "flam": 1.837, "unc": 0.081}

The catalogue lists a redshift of 0.293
